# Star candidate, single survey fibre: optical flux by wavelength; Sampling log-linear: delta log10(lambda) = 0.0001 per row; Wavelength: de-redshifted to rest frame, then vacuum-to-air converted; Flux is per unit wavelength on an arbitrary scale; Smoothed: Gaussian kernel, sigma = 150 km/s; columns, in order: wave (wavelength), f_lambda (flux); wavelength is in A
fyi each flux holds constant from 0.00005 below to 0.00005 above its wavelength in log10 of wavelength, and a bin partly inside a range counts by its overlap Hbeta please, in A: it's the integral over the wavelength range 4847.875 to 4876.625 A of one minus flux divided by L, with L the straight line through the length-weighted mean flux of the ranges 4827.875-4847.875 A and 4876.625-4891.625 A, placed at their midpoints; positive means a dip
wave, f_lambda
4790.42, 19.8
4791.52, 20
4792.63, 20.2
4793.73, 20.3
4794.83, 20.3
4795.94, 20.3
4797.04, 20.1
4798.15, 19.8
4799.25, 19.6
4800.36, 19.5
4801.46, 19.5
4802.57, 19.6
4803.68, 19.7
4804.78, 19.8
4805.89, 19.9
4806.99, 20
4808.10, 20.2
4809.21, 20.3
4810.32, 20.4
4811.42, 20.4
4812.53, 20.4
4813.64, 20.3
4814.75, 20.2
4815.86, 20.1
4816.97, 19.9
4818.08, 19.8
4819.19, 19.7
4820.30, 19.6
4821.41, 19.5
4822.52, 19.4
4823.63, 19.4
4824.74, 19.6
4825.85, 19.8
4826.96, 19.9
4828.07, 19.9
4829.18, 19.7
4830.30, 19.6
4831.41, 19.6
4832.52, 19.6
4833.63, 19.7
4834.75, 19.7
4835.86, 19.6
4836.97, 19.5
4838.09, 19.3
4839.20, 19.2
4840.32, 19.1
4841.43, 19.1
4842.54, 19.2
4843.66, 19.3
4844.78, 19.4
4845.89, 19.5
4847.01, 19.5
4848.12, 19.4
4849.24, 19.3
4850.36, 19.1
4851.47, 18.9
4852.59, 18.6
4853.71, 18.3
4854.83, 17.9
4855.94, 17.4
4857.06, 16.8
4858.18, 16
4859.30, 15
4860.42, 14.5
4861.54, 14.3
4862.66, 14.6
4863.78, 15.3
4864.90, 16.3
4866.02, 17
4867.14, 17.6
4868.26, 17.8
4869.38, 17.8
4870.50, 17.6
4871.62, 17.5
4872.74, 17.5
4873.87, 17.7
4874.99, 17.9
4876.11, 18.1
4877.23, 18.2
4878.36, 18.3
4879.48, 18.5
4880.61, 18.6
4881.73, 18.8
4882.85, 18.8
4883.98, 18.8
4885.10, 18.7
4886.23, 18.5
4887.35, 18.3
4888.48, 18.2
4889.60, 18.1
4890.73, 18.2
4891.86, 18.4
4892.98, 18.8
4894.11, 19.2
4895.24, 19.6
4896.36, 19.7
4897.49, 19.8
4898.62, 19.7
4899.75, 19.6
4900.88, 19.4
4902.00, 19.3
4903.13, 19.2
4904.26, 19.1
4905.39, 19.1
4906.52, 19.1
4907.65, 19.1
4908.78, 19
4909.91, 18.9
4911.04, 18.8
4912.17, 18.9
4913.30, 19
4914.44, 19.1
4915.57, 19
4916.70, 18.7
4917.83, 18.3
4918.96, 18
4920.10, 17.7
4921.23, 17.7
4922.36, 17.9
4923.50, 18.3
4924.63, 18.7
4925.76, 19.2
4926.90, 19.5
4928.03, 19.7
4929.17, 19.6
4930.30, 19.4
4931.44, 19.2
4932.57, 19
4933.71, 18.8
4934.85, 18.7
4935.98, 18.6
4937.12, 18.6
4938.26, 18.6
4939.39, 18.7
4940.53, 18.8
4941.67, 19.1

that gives 2.6 A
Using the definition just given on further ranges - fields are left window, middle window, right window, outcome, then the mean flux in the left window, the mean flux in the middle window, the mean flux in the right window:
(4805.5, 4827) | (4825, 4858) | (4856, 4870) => -2.3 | 19.9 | 19.1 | 16.1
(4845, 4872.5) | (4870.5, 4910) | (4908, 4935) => -1.4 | 17.4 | 18.7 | 18.8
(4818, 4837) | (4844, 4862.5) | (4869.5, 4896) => 1.3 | 19.7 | 17.7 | 18.4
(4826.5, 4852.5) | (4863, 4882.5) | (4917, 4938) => 1.5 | 19.4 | 17.7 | 18.7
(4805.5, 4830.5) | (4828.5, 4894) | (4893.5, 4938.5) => 4.3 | 19.9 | 18.2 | 19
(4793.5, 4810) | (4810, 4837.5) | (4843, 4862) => -1.1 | 19.9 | 19.8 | 17.9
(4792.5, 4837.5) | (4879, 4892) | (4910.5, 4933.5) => 0.4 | 19.9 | 18.5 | 18.8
